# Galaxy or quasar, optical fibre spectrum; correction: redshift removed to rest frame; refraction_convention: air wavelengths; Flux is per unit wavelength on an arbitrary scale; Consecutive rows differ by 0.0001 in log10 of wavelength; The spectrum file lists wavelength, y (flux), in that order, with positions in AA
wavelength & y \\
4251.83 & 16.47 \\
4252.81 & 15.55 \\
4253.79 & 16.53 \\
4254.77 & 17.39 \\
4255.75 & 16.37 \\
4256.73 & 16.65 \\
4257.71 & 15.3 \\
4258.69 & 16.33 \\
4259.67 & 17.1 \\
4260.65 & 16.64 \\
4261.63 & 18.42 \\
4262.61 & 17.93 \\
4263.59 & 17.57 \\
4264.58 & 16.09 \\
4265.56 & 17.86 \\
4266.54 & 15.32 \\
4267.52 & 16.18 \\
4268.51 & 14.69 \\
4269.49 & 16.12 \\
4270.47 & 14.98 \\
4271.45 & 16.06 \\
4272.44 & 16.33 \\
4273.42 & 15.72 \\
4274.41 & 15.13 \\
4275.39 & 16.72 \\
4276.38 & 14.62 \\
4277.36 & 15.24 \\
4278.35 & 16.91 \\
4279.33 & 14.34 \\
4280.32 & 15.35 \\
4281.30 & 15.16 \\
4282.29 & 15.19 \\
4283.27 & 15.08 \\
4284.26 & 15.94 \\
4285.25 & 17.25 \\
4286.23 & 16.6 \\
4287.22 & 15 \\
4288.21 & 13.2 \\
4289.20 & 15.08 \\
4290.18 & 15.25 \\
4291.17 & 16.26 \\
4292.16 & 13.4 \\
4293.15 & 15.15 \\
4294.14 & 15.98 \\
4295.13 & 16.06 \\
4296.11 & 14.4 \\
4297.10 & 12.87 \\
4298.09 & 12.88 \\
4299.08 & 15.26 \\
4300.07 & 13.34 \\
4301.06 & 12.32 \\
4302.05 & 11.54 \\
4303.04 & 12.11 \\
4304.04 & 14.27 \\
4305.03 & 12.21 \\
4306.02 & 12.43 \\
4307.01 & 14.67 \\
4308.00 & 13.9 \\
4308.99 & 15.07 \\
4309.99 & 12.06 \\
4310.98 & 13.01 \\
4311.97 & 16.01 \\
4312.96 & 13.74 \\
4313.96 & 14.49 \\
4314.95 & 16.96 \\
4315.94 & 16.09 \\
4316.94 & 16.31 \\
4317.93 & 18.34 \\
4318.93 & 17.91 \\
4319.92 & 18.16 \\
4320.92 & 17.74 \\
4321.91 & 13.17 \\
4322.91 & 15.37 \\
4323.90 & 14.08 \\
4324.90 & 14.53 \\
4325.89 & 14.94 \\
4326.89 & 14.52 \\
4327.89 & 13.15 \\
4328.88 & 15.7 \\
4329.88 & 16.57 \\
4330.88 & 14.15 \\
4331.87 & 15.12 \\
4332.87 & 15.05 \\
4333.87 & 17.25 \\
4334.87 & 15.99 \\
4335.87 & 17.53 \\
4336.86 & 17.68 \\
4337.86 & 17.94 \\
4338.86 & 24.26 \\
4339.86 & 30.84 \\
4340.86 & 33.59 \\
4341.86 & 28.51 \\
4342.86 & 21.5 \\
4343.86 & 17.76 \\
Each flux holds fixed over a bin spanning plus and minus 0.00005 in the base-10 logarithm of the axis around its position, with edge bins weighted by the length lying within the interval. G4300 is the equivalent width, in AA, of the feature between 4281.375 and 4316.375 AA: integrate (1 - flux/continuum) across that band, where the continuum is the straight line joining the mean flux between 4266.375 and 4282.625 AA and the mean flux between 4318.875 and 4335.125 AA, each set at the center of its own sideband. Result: 2.37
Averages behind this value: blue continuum 15.5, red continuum 15.4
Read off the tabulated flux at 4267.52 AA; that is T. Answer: 16.18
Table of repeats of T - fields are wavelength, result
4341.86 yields 28.51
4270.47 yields 14.98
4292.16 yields 13.4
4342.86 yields 21.5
